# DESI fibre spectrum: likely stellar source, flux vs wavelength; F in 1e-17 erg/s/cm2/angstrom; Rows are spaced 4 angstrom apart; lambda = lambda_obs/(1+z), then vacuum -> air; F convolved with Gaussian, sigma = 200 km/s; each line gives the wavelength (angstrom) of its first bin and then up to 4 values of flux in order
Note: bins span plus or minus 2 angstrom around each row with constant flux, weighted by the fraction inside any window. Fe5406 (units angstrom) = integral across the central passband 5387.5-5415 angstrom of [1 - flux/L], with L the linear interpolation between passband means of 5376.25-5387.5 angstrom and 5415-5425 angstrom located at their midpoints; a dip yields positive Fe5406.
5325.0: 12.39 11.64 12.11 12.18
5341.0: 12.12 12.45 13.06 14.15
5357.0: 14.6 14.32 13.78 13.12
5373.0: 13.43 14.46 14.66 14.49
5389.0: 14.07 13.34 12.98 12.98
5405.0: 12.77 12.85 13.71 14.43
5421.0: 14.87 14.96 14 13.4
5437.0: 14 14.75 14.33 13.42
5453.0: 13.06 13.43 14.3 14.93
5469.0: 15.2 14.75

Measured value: 2.6 angstrom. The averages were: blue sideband 14.5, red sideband 14.7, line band 13.2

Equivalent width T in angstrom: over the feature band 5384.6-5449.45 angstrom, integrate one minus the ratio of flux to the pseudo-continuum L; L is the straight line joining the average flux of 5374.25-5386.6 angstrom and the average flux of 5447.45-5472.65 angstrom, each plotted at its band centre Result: 2.1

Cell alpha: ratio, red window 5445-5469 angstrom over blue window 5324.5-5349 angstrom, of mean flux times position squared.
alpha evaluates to 1.20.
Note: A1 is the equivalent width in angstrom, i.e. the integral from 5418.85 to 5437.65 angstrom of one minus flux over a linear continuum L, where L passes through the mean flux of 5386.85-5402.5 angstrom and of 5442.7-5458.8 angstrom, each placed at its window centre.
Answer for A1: -1.1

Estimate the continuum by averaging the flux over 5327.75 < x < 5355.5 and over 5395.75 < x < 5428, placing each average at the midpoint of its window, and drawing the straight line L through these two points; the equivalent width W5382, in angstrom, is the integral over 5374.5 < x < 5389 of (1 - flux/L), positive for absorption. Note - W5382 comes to -1.3 angstrom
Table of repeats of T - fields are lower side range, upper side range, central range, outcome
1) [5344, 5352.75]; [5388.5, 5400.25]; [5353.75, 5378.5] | -1.5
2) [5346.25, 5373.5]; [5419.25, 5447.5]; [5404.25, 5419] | 0.7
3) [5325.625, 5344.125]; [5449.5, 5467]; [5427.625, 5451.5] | -0.6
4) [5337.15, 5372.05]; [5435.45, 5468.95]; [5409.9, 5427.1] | -0.7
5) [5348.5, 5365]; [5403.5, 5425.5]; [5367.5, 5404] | 0.7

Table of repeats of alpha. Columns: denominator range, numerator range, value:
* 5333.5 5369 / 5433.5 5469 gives 1.10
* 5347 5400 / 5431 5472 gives 1.05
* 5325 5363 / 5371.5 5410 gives 1.07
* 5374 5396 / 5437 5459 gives 1.00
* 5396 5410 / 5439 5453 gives 1.10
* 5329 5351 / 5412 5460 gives 1.18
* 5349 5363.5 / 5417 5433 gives 1.05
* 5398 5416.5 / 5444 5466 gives 1.07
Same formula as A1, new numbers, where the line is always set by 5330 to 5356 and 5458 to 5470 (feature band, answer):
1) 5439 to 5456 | 0.63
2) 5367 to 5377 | -0.25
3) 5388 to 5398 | 0.05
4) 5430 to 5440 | 0.25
